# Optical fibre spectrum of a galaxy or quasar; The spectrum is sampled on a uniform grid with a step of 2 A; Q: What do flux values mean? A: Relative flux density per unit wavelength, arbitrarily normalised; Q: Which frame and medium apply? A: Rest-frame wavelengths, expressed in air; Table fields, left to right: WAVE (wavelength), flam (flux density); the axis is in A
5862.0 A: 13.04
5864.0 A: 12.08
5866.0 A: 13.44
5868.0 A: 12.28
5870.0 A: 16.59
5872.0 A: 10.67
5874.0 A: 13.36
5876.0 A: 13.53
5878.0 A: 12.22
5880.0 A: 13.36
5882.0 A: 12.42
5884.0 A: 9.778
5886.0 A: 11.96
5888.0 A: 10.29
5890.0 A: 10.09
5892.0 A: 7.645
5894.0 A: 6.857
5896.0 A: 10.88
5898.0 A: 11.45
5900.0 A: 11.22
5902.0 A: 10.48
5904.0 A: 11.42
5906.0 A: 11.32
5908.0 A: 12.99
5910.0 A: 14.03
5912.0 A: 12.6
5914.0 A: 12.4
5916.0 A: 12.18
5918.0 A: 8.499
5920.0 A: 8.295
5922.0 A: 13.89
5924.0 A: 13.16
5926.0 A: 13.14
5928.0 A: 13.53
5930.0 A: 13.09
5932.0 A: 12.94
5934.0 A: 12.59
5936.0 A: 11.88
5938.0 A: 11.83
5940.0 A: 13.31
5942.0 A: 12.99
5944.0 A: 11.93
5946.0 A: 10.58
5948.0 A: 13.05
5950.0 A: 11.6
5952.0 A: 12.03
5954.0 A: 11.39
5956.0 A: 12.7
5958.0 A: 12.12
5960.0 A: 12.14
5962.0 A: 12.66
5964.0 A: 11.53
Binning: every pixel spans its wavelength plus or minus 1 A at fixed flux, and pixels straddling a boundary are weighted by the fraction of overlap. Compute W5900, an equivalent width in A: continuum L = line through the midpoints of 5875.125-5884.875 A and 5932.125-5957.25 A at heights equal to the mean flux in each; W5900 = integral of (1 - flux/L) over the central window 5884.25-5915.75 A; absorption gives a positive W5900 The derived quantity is 3.1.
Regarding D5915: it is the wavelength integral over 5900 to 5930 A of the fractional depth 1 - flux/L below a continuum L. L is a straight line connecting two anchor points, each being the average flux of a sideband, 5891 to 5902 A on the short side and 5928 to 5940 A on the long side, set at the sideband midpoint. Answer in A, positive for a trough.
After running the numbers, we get -2.4 A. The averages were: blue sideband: 9.69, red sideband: 12.6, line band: 12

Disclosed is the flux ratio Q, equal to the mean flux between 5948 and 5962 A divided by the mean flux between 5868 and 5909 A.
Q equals 1.06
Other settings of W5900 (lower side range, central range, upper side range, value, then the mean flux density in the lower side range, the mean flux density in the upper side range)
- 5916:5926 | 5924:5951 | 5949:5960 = -2.1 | 11.3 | 12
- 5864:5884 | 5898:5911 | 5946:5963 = 0.7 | 12.9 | 12.1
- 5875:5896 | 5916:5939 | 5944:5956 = -1.2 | 10.8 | 11.8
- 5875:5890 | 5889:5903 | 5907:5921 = 2.3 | 11.8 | 11.6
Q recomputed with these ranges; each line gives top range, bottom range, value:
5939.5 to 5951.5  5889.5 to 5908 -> 1.18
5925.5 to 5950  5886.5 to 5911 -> 1.16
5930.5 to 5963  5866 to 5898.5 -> 1.06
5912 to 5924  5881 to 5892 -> 1.07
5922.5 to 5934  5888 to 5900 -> 1.37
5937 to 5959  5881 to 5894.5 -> 1.22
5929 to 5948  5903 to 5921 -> 1.07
